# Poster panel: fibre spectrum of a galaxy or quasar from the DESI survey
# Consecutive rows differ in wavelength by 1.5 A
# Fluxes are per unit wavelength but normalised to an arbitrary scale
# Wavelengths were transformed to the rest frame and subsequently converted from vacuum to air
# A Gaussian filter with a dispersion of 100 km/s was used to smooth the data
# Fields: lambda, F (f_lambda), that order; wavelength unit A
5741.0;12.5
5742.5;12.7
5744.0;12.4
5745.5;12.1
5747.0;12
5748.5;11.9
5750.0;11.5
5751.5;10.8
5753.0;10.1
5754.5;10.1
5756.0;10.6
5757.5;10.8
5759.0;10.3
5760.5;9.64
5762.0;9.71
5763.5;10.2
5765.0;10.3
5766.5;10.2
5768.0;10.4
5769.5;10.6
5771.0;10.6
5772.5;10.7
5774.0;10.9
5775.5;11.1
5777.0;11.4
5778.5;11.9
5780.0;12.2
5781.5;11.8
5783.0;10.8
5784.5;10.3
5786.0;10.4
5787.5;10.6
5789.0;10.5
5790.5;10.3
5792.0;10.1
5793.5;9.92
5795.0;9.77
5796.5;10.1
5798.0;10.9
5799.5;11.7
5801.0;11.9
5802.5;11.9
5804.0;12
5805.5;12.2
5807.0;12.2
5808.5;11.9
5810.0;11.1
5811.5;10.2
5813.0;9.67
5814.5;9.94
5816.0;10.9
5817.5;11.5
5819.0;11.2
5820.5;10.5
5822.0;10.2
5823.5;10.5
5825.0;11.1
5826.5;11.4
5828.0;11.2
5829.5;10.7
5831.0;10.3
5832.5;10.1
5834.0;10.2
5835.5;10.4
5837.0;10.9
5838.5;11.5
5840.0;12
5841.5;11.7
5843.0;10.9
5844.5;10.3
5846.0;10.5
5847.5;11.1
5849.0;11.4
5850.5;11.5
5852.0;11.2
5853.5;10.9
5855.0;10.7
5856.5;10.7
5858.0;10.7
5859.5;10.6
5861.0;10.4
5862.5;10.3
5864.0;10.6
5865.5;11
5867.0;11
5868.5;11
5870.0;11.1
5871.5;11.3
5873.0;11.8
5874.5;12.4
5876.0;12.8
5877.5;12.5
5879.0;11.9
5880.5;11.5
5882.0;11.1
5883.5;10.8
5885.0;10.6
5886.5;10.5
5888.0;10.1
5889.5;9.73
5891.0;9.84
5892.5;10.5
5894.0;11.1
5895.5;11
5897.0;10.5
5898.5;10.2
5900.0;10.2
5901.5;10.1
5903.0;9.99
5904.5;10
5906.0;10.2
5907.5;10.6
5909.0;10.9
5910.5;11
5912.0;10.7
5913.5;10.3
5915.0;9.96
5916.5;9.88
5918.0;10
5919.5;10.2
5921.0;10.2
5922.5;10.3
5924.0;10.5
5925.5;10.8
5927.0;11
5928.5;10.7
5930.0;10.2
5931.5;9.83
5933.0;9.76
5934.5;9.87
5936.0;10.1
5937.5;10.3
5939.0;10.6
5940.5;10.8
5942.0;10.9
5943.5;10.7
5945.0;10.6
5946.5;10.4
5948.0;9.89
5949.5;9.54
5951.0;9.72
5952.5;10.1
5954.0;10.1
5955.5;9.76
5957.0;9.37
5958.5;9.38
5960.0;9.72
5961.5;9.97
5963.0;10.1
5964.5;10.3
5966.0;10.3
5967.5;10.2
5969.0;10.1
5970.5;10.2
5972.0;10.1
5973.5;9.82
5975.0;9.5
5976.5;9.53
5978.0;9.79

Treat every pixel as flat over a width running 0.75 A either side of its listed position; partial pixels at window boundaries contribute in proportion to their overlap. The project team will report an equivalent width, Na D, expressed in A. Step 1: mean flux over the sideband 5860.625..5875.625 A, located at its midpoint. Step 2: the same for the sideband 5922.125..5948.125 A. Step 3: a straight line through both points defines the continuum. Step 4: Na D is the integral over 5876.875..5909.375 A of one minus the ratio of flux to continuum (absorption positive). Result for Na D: 0.8 A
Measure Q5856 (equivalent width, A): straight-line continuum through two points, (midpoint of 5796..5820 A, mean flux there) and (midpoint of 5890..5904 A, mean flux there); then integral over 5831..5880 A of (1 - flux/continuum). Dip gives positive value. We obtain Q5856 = -1.6 A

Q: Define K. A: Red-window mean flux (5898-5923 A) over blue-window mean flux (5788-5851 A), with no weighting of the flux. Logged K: 0.94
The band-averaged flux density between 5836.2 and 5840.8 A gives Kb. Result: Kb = 11.5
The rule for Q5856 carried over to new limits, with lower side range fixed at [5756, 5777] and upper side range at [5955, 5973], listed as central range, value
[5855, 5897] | -3.29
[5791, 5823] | -1.78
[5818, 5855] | -2.24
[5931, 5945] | -0.44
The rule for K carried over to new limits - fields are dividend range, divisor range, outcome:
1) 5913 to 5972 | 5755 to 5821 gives 0.94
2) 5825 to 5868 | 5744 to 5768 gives 1.01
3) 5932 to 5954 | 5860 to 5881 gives 0.90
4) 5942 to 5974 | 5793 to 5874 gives 0.92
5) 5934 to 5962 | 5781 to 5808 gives 0.92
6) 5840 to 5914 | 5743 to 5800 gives 1.01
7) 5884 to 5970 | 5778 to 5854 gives 0.94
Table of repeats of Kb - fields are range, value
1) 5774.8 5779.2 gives 11.5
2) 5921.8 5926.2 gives 10.5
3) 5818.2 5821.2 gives 10.9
